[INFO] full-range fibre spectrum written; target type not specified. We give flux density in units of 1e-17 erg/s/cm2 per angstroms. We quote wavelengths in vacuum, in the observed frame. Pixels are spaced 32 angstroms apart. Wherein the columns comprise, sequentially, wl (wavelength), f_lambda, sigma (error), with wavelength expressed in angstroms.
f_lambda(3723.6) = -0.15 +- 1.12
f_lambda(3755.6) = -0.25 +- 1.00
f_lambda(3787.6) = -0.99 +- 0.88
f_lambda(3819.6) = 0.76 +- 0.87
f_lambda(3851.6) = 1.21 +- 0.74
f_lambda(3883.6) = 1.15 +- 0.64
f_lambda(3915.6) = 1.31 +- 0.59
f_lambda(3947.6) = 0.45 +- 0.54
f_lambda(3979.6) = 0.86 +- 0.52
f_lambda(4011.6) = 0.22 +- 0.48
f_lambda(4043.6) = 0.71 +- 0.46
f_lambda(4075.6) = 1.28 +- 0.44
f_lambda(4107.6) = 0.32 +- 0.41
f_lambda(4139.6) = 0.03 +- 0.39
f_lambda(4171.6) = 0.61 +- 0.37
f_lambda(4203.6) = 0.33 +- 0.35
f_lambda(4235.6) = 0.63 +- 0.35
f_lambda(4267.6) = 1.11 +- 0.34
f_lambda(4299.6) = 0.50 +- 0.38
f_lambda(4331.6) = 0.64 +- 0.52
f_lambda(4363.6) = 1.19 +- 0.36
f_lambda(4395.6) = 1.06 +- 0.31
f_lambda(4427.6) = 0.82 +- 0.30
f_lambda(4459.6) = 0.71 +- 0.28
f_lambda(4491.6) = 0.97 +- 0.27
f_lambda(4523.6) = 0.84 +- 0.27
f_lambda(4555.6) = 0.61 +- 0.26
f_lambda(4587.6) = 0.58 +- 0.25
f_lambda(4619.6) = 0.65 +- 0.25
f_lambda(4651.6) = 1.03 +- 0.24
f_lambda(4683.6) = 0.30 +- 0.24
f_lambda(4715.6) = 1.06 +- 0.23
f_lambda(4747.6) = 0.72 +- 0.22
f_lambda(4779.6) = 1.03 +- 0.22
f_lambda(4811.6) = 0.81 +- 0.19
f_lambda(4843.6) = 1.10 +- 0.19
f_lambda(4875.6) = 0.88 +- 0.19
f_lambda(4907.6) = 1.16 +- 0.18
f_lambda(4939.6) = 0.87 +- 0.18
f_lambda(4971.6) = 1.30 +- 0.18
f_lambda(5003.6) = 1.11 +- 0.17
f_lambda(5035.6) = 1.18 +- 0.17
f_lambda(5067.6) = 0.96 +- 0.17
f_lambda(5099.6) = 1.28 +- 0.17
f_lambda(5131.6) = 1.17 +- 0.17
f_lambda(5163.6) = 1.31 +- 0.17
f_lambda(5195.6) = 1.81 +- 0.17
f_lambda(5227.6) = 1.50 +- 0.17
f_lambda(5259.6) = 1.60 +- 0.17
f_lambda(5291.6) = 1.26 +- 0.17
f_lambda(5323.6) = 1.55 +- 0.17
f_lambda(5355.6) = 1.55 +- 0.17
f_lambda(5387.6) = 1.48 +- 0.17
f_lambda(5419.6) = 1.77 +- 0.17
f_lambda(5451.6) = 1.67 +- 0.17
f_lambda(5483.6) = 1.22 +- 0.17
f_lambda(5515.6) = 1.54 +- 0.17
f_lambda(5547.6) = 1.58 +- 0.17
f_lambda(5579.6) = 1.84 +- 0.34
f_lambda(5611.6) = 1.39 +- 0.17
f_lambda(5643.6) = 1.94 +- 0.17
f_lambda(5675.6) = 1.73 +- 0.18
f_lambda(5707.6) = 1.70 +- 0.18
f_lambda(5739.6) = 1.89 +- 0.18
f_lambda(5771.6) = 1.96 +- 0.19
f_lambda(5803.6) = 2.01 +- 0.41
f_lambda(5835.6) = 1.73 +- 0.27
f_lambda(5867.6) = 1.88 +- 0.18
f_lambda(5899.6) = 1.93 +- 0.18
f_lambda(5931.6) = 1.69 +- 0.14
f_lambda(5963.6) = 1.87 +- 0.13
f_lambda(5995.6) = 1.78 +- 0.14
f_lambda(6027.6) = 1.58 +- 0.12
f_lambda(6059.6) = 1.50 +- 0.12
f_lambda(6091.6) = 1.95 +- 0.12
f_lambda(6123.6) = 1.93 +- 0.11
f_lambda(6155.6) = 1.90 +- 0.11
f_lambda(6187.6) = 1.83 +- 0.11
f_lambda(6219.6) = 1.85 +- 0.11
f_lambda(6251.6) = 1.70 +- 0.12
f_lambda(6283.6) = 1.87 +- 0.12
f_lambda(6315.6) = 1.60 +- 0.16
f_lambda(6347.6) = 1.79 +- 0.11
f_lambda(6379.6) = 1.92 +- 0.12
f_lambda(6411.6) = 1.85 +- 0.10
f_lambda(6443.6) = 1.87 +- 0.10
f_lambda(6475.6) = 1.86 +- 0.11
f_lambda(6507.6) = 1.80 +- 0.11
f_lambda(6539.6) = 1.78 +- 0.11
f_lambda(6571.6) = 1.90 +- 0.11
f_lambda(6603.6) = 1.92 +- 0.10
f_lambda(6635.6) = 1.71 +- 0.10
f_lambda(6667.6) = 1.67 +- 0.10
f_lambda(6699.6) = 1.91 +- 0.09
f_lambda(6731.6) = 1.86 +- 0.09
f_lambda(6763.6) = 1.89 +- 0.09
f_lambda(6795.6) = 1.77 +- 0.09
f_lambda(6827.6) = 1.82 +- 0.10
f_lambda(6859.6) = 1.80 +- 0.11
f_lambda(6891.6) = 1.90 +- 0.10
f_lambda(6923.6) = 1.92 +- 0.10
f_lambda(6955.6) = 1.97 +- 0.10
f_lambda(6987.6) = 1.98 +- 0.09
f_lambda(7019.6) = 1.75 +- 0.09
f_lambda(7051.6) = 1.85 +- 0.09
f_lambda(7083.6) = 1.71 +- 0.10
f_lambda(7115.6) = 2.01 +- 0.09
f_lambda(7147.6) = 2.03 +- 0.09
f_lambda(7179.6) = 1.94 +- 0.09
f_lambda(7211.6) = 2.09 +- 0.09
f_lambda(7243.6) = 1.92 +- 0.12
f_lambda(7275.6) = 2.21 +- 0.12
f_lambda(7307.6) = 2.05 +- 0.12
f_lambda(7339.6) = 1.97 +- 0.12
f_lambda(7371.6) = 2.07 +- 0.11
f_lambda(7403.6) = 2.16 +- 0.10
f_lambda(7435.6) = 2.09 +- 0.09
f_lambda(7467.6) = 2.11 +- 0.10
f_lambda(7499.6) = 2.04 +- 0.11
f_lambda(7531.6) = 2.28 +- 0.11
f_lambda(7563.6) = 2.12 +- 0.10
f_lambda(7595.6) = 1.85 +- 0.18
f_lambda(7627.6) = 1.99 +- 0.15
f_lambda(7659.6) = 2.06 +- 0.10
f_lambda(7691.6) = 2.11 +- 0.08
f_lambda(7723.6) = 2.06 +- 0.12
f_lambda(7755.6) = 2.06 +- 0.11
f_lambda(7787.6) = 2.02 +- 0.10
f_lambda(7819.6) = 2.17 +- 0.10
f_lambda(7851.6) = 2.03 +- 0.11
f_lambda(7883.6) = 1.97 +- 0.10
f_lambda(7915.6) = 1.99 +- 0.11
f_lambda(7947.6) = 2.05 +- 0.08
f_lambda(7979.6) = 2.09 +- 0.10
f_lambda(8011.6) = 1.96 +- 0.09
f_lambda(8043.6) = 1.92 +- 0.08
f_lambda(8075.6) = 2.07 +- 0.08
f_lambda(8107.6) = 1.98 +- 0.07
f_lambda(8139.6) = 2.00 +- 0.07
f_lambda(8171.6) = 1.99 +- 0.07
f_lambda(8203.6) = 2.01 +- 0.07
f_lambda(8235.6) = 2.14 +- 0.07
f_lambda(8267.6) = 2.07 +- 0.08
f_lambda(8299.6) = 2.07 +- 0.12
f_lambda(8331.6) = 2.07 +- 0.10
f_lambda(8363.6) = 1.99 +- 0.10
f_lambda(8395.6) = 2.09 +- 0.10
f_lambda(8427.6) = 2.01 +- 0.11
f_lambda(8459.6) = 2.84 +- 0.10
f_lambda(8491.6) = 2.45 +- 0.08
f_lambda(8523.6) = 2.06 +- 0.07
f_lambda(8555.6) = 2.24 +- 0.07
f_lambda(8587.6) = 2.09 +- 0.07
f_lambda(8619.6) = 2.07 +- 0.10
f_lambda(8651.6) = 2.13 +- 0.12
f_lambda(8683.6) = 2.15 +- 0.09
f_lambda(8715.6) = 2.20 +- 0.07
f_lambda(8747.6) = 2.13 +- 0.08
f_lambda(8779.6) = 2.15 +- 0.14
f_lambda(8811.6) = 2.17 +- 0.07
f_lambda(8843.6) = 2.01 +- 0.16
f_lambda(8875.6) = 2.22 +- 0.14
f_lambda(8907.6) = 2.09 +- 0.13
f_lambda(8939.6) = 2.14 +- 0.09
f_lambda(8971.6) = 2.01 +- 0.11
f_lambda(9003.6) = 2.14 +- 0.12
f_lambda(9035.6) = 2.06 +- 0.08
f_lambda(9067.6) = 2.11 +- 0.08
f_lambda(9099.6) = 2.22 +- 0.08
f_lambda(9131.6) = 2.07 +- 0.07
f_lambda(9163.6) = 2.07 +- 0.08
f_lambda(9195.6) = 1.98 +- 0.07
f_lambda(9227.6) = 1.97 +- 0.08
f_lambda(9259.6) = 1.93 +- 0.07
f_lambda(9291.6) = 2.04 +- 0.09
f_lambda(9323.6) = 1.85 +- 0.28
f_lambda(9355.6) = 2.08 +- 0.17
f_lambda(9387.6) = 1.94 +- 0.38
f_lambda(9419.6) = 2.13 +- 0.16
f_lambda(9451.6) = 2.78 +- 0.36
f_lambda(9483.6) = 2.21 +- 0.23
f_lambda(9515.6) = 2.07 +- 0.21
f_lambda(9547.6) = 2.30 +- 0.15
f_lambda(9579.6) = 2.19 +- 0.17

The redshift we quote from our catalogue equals 0.290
